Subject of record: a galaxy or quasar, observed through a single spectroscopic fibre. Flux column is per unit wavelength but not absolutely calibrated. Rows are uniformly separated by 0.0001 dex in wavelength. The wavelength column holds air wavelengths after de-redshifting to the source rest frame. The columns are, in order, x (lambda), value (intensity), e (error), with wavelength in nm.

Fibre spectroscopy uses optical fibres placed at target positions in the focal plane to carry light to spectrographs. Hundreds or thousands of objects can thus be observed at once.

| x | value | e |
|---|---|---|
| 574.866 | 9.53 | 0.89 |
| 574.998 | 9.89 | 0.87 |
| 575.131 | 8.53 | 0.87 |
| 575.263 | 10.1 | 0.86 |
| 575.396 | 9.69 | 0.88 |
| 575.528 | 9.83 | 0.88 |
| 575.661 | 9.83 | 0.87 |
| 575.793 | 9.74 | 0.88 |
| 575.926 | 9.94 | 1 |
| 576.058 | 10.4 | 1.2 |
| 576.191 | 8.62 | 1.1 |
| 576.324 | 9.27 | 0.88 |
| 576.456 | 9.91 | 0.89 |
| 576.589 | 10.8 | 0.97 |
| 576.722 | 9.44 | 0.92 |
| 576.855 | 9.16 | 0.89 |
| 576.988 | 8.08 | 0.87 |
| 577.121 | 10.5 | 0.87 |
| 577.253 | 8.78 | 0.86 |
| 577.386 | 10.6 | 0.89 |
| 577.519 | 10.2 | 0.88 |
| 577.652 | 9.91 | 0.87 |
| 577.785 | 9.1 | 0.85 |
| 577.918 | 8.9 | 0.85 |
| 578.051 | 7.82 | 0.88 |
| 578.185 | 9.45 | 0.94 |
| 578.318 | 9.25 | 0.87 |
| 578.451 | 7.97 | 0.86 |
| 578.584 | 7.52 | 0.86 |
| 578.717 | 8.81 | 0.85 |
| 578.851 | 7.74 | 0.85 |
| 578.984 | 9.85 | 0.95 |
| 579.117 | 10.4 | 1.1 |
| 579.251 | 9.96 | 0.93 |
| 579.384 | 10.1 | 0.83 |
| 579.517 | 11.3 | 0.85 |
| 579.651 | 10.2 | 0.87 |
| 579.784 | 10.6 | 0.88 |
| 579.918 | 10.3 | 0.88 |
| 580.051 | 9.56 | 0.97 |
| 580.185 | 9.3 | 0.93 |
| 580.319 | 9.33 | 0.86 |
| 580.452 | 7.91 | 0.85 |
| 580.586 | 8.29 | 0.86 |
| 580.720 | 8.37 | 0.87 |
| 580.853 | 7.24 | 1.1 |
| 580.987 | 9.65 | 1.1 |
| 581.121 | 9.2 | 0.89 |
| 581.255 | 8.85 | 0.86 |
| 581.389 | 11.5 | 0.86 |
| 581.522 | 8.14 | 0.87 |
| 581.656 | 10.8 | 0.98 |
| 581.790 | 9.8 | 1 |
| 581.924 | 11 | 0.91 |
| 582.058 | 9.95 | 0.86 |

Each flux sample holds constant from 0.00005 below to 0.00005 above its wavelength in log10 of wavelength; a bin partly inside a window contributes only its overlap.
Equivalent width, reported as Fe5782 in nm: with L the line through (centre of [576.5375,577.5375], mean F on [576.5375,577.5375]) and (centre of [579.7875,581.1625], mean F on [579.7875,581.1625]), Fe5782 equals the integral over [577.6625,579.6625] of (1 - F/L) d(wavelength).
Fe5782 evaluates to 0.02 nm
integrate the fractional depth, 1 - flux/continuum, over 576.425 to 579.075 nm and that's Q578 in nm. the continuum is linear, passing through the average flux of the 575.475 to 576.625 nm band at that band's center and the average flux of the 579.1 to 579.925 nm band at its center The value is 0.24 nm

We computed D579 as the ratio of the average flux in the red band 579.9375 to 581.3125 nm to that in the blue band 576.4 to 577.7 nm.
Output 0.9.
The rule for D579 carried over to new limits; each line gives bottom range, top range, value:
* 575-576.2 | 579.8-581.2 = 0.93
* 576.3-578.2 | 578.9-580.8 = 1.02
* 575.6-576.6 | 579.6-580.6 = 0.97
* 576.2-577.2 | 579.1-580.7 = 1.02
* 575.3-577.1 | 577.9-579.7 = 0.96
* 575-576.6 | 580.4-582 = 0.95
